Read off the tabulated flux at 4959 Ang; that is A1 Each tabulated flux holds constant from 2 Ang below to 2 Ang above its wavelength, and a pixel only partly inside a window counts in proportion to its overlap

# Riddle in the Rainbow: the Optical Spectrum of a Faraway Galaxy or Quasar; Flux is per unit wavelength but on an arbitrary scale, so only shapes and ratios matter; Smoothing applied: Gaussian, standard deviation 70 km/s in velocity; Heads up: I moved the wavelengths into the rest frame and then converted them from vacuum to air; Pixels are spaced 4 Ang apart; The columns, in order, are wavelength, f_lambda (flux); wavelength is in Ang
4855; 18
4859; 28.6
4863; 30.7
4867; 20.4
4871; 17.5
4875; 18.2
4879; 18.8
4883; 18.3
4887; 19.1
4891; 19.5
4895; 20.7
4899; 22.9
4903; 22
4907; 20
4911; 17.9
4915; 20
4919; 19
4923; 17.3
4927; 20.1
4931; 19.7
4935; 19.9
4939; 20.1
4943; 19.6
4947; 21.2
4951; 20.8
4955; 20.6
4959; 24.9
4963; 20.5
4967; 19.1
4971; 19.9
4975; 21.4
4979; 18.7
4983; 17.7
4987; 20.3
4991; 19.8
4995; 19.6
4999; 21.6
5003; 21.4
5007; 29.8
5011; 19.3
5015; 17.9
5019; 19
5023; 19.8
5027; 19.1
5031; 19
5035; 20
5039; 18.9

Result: 24.9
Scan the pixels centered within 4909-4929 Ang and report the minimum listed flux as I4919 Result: 17.3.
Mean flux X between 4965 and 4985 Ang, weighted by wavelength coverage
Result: 19.4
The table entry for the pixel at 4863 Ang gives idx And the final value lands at 30.7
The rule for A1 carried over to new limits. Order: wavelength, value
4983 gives 17.7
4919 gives 19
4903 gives 22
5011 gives 19.3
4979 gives 18.7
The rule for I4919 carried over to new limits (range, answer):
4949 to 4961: 20.6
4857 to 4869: 20.4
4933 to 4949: 19.6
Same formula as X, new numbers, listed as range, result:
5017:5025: 19.4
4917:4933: 19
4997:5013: 23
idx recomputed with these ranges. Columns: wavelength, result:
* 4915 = 20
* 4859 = 28.6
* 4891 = 19.5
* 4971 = 19.9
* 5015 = 17.9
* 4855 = 18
